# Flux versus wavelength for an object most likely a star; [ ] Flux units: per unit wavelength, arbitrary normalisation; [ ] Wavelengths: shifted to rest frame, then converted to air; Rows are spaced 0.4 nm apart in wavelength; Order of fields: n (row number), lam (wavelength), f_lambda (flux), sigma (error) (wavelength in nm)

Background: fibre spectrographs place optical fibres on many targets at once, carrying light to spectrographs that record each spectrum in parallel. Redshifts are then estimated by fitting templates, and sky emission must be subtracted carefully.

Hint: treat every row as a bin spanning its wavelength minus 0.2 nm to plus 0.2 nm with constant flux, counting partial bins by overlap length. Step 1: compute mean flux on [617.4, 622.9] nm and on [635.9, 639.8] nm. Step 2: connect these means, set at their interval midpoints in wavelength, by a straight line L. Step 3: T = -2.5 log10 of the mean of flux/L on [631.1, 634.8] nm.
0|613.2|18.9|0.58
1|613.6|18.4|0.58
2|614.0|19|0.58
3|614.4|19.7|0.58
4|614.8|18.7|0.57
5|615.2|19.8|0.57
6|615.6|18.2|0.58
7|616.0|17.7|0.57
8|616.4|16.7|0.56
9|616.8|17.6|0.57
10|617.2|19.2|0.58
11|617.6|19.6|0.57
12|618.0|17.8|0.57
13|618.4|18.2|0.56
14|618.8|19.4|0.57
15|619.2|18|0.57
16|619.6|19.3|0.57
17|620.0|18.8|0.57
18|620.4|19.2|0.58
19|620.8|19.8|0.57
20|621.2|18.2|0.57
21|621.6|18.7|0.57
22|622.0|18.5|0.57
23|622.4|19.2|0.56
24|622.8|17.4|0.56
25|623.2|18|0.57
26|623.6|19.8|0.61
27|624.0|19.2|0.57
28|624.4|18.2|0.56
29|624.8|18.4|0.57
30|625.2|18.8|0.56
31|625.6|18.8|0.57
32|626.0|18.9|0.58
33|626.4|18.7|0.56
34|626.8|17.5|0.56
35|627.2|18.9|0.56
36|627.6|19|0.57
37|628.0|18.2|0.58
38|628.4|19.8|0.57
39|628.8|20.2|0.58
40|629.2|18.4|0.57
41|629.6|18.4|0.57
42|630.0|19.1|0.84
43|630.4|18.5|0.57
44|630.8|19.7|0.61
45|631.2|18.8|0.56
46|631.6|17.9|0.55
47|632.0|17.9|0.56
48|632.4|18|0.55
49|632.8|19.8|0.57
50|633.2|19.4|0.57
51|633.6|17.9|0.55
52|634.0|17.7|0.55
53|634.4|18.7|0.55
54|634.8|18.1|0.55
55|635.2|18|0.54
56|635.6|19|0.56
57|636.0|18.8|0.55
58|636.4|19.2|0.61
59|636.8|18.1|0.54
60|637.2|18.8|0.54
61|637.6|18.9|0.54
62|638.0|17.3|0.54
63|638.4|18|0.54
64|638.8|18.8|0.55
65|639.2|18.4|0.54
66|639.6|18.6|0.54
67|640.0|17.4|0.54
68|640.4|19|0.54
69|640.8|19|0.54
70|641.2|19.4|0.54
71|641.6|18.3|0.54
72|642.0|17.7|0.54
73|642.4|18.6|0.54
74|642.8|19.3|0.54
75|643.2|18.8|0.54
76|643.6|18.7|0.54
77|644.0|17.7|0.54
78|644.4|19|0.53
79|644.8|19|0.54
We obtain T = 0.01 mag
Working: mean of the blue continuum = 18.7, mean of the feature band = 18.4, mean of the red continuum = 18.5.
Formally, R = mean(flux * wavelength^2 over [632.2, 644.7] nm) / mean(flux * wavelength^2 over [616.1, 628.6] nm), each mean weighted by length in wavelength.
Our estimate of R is 1.0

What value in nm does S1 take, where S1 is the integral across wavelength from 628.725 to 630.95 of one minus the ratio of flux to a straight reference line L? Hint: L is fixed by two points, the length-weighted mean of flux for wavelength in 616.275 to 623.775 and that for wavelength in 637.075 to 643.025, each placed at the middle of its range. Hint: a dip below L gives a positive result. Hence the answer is -0.05 nm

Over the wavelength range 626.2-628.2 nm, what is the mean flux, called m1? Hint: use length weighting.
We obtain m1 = 18.5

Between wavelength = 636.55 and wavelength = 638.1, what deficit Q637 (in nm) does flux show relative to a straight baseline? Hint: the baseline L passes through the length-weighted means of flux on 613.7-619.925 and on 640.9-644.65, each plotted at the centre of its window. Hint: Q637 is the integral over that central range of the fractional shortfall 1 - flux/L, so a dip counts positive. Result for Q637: 0.02 nm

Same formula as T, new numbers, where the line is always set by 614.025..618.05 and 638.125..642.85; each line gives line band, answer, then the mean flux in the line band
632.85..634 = -0.01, 18.6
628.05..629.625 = -0.04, 19.2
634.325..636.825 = 0.00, 18.6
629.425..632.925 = -0.01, 18.7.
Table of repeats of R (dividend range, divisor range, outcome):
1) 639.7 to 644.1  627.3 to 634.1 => 1.02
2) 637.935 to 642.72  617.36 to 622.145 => 1.05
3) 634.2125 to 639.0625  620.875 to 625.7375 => 1.03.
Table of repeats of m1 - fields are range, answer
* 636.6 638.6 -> 18.2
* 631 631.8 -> 18.4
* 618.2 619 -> 18.8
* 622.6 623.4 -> 17.7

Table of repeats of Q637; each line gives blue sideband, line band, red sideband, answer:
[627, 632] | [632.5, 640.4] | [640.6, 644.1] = 0.11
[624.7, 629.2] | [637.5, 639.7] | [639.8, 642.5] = 0.03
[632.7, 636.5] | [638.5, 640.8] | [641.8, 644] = 0.01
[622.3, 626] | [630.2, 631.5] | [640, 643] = -0.02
